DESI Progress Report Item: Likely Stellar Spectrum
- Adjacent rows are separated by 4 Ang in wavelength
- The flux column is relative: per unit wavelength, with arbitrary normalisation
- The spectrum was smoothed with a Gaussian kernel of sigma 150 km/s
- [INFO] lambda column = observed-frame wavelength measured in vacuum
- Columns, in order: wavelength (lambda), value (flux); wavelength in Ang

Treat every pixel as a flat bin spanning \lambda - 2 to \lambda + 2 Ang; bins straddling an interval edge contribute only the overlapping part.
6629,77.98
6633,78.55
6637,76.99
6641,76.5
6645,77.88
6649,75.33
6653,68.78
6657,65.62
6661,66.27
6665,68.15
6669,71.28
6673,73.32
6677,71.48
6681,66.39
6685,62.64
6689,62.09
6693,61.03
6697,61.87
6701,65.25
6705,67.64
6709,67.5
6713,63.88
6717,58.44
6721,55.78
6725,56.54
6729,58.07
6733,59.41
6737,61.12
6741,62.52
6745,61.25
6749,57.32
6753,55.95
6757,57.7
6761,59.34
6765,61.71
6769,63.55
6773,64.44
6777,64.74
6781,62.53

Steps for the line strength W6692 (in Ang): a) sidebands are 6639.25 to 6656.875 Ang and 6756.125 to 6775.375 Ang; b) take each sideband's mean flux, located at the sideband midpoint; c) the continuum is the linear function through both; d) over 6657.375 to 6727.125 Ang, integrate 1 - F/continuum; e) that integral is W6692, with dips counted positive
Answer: 4.5 Ang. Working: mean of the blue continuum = 73.6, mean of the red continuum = 61.6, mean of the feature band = 64.7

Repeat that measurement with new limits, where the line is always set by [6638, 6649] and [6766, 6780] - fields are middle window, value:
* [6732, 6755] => 2.5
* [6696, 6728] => 3.7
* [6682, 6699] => 2.4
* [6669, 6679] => 0.2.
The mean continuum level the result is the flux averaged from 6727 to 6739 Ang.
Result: 59.5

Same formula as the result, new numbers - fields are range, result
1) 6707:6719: 63.3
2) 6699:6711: 66.8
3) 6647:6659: 69.9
